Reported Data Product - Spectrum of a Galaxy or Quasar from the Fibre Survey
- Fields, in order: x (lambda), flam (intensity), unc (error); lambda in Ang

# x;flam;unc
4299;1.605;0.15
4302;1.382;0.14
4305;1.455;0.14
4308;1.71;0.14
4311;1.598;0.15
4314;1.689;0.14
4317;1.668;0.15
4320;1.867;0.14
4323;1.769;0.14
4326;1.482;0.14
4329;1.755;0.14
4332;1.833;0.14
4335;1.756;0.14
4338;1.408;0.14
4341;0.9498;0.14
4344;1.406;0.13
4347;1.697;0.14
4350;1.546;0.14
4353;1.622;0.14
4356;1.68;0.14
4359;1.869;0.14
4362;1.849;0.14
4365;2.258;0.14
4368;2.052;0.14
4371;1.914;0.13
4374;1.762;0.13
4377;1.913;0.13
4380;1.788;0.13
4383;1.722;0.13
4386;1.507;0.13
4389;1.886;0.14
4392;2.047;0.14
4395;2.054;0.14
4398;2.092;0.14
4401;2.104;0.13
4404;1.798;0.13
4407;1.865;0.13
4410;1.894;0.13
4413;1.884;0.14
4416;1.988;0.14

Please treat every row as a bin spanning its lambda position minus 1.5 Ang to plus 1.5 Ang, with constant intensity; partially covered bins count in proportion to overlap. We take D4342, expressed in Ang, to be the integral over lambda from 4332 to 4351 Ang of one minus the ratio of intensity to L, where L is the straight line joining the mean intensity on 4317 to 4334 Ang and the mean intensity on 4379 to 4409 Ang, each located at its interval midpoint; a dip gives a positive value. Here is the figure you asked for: 3.0 Ang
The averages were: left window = 1.74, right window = 1.89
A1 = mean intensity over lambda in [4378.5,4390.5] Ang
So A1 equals 1.73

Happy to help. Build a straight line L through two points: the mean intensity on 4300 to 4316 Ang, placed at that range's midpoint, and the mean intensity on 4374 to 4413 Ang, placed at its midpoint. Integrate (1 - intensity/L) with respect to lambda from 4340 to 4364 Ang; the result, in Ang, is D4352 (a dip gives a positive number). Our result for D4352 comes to 1.8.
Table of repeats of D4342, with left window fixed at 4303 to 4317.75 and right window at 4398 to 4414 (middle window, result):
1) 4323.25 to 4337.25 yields -0.1 Ang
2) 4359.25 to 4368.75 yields -1.3 Ang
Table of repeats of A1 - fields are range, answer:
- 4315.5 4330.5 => 1.71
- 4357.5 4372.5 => 1.99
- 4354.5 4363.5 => 1.8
